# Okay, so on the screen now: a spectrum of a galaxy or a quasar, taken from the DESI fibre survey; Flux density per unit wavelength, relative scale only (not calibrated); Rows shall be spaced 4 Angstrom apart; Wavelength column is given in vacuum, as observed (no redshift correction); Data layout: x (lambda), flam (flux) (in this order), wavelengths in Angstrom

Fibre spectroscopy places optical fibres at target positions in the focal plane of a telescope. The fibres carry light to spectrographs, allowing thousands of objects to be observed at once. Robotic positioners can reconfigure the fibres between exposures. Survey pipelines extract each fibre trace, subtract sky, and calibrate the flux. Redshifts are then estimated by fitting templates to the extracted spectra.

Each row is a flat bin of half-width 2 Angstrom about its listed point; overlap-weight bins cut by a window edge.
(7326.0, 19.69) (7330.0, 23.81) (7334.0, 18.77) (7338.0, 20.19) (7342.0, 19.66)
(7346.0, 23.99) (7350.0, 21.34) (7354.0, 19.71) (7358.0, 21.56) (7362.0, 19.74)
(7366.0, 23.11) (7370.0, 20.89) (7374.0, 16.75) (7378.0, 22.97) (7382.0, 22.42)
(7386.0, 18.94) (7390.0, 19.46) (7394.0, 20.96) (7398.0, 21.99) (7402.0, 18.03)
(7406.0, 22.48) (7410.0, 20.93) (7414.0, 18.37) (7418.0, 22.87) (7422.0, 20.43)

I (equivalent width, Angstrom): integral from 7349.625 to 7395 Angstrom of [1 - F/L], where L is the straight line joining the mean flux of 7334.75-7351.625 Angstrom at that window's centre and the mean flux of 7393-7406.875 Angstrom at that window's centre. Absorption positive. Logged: 0.6 Angstrom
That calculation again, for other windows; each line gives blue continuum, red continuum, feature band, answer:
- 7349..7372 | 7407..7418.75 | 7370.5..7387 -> 0.4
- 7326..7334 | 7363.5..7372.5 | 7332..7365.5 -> 1.3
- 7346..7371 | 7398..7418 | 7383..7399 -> 0.3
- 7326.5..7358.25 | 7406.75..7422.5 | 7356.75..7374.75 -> 0.3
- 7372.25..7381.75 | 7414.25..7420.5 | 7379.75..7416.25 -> 0.9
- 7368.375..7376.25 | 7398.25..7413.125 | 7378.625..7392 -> -0.7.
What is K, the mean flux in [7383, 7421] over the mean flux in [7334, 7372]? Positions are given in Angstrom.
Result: 0.98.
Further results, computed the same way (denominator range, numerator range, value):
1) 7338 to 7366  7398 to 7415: 0.96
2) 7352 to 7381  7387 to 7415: 0.98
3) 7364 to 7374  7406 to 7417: 0.98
